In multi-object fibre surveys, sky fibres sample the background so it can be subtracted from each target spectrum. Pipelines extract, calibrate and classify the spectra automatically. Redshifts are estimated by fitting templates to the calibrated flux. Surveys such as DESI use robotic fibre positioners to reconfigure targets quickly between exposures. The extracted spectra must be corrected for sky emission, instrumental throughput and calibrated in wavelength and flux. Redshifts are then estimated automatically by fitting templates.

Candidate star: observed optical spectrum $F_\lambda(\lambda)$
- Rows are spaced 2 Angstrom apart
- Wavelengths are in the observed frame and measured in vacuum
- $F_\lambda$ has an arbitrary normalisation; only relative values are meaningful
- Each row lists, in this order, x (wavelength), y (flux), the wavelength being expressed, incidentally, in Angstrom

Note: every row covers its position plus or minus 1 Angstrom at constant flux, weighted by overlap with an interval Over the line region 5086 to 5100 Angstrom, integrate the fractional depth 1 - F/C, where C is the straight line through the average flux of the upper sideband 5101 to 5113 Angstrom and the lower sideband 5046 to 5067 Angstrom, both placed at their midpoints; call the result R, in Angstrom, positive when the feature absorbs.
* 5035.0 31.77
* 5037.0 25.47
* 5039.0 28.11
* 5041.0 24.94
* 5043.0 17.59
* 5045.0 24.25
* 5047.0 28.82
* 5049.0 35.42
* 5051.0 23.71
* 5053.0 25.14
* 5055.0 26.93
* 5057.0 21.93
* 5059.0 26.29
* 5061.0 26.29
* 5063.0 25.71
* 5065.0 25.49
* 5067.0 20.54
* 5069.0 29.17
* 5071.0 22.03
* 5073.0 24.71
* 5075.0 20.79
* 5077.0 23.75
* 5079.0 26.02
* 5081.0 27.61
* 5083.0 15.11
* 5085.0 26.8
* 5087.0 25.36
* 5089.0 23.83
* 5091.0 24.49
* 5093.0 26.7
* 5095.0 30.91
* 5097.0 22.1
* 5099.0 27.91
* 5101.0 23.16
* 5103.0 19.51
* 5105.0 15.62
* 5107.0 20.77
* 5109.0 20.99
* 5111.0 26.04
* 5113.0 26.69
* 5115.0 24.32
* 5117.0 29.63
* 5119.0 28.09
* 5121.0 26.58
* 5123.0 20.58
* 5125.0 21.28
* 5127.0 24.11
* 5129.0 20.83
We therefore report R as -2.0 Angstrom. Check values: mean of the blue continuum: 26.3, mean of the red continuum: 21.3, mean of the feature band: 25.9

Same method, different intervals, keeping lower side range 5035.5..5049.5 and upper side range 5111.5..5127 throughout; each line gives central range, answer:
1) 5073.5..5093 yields 1.4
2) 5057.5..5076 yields 1.0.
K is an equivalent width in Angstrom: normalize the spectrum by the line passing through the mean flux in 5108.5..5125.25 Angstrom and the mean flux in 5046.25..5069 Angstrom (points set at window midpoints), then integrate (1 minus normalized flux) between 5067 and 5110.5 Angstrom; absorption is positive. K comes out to 3.4 Angstrom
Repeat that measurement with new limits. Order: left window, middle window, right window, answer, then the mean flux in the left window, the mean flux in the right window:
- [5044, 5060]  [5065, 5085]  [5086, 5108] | 1.2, 26.6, 23.7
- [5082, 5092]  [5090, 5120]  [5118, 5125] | -0.8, 23.1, 24.5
